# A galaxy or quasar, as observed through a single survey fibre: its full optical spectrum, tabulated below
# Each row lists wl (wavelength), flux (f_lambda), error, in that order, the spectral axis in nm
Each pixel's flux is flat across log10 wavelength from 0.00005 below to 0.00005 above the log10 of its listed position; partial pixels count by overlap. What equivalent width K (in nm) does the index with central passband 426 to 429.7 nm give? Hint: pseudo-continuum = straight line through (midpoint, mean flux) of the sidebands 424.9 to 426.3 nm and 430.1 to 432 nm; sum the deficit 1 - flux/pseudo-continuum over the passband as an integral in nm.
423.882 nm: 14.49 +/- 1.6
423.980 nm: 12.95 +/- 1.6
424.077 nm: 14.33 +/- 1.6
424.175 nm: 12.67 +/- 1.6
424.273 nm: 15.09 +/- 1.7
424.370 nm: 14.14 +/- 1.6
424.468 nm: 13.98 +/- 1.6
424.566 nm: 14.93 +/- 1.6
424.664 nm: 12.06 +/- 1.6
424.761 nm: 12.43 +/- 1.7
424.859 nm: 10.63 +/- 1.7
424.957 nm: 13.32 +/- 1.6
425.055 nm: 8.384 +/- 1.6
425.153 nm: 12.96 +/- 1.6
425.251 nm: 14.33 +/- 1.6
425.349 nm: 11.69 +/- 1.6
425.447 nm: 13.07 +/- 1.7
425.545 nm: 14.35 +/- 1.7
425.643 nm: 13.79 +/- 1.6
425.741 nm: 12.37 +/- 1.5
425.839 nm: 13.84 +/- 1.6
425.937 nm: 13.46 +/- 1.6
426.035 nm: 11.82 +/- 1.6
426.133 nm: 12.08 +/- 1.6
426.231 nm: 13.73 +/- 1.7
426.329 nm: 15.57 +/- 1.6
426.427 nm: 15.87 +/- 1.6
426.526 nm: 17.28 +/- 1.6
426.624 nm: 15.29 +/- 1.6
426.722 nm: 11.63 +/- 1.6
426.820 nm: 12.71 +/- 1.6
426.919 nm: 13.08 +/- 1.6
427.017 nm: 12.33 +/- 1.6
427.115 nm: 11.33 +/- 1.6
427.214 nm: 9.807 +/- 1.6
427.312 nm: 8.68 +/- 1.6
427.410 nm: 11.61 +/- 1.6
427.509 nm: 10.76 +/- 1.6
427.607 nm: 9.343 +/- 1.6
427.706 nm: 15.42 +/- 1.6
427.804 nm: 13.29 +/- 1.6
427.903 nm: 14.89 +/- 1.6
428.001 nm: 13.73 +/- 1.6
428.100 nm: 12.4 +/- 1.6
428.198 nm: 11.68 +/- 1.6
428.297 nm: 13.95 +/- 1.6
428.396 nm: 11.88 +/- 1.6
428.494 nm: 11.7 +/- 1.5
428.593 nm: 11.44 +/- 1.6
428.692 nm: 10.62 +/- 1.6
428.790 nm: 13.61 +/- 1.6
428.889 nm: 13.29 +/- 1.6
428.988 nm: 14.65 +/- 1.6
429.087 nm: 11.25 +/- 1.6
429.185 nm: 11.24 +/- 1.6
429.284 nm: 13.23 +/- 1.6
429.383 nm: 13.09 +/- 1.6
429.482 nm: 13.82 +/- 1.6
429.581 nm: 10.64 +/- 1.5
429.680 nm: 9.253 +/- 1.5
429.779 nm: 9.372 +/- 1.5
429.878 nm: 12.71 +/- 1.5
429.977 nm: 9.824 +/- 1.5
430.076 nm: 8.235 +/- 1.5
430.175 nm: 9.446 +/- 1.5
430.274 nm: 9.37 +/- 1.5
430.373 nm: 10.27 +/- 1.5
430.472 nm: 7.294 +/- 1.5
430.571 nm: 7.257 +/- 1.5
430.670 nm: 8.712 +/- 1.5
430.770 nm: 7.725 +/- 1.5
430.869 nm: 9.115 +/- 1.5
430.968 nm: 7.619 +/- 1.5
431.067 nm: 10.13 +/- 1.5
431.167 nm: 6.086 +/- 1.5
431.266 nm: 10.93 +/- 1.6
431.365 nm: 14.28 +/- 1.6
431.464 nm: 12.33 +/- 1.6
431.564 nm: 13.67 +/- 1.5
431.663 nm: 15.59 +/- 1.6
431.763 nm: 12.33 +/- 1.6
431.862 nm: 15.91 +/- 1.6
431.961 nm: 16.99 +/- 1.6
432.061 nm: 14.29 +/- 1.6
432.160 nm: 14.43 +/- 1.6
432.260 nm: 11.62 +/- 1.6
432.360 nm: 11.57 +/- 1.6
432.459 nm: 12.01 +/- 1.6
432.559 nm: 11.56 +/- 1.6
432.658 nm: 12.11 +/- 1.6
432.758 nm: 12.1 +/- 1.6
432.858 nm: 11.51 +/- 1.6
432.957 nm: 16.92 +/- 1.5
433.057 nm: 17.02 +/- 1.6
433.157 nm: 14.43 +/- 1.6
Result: -0.200 nm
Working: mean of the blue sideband 12.8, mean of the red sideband 10.7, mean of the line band 12.6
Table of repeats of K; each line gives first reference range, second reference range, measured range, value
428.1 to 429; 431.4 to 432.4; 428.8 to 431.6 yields 0.55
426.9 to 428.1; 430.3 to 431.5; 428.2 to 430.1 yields -0.20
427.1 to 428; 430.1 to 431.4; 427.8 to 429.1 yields -0.21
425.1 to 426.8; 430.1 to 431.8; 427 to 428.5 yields 0.04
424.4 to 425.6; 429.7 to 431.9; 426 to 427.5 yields -0.10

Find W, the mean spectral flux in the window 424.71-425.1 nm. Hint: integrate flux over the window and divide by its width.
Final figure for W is 11.2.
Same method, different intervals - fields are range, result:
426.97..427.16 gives 11.9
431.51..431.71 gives 14.6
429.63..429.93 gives 10.4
